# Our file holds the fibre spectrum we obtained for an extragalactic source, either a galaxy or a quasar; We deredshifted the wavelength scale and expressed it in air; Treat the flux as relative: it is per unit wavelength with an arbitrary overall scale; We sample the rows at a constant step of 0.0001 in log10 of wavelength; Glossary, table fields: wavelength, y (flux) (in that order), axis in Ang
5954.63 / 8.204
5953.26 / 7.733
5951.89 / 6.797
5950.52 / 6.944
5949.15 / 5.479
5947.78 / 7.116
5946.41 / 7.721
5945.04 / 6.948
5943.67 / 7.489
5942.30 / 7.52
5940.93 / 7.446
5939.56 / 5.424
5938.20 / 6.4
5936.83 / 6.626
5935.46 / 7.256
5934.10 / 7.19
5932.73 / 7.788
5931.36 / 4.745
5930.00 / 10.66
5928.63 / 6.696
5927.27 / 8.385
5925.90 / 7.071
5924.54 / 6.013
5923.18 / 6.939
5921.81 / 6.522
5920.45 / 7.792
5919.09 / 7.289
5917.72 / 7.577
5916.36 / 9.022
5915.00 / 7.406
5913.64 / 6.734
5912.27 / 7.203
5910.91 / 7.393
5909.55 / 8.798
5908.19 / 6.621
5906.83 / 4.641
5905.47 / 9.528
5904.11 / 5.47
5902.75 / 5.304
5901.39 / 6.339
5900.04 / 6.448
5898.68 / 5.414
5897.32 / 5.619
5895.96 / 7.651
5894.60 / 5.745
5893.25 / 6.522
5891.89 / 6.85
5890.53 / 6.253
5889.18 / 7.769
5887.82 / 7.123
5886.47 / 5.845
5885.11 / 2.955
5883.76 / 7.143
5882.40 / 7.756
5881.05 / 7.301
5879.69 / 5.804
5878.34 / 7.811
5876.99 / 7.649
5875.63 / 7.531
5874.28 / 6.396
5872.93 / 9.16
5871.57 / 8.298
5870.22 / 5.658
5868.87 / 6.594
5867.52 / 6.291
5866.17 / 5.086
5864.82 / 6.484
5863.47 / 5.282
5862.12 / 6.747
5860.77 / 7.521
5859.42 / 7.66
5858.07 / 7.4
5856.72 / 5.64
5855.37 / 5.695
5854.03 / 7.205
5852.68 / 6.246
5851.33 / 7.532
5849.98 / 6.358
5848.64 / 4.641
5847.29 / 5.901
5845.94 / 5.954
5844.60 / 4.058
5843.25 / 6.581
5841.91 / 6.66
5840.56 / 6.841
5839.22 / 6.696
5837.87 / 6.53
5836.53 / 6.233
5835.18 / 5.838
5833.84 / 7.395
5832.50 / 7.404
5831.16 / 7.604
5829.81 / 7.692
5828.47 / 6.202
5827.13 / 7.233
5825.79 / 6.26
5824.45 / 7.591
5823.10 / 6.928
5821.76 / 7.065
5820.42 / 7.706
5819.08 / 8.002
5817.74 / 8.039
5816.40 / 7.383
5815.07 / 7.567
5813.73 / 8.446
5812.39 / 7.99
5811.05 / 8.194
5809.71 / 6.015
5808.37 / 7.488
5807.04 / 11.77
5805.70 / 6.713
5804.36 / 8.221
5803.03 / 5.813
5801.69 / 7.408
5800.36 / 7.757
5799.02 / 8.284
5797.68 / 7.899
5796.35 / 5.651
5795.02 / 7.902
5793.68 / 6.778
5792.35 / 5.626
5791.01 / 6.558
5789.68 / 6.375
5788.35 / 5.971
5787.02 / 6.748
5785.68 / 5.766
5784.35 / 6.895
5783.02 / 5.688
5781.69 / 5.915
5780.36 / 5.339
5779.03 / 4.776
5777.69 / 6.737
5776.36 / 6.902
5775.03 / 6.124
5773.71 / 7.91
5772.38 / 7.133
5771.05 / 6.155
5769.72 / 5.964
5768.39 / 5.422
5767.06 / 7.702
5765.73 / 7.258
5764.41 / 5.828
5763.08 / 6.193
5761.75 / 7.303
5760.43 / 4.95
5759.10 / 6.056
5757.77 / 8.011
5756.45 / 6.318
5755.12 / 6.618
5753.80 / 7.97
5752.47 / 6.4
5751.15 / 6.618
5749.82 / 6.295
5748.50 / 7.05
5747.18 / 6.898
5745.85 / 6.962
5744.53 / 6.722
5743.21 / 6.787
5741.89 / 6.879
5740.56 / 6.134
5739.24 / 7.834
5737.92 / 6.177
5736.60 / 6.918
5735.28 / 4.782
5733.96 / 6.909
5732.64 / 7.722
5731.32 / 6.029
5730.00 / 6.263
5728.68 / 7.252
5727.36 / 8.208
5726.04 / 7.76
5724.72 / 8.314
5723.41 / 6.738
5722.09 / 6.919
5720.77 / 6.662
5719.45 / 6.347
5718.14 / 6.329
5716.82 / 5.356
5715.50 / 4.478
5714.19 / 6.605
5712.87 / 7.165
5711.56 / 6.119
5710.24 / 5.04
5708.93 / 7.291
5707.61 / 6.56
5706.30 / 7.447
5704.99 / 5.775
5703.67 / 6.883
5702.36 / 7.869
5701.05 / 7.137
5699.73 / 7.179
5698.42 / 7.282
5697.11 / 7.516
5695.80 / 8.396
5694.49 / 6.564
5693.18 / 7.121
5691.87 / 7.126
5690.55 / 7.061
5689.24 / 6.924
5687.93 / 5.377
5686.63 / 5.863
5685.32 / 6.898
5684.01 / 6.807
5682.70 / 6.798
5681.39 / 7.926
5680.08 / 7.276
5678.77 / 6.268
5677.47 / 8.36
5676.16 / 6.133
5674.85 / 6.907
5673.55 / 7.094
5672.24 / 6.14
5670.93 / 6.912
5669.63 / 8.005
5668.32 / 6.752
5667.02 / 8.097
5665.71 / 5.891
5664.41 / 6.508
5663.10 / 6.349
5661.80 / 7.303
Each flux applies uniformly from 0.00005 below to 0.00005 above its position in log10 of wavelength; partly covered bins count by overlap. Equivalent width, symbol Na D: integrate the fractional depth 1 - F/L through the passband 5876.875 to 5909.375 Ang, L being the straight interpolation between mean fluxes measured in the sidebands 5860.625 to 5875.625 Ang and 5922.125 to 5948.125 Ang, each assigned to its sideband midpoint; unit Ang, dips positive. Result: 1.67 Ang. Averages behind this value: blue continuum 6.69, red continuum 7.12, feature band 6.5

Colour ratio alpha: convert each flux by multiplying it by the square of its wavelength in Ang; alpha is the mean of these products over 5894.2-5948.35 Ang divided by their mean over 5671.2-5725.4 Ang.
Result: 1.12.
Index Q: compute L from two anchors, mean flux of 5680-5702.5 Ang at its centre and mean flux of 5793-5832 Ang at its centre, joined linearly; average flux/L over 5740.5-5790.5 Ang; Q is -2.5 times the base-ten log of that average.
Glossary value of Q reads 0.129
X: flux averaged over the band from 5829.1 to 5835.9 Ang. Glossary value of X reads 7.17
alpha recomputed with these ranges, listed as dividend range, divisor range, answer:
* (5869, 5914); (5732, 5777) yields 1.06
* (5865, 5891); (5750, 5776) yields 1.06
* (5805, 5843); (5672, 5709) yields 1.10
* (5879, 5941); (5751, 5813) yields 1.05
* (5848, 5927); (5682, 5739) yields 1.06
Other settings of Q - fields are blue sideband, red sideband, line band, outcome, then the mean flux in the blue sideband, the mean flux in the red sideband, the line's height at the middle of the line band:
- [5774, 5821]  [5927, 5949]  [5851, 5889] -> 0.061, 7.05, 7.15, 7.1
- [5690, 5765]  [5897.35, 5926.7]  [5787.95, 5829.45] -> -0.078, 6.76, 6.91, 6.82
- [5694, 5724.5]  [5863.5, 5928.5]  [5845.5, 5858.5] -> 0.092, 6.71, 6.82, 6.79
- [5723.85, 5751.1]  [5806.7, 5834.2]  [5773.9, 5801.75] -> 0.121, 6.89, 7.57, 7.3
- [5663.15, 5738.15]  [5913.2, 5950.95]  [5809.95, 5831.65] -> -0.071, 6.81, 7.15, 6.99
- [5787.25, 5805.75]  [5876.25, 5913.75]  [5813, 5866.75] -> 0.011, 6.93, 6.63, 6.8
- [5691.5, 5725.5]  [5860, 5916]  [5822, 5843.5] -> -0.022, 6.78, 6.7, 6.73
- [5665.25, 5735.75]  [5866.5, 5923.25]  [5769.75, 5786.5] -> 0.095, 6.83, 6.85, 6.84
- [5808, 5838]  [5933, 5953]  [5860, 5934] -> 0.028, 7.26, 6.92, 7.05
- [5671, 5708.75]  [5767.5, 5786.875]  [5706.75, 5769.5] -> -0.015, 6.96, 6.22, 6.55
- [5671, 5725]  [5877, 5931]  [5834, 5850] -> 0.136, 6.77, 6.91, 6.87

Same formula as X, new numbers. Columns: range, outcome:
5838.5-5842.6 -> 6.73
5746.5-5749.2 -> 6.96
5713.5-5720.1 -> 5.83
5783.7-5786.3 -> 6.34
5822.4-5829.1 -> 6.84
